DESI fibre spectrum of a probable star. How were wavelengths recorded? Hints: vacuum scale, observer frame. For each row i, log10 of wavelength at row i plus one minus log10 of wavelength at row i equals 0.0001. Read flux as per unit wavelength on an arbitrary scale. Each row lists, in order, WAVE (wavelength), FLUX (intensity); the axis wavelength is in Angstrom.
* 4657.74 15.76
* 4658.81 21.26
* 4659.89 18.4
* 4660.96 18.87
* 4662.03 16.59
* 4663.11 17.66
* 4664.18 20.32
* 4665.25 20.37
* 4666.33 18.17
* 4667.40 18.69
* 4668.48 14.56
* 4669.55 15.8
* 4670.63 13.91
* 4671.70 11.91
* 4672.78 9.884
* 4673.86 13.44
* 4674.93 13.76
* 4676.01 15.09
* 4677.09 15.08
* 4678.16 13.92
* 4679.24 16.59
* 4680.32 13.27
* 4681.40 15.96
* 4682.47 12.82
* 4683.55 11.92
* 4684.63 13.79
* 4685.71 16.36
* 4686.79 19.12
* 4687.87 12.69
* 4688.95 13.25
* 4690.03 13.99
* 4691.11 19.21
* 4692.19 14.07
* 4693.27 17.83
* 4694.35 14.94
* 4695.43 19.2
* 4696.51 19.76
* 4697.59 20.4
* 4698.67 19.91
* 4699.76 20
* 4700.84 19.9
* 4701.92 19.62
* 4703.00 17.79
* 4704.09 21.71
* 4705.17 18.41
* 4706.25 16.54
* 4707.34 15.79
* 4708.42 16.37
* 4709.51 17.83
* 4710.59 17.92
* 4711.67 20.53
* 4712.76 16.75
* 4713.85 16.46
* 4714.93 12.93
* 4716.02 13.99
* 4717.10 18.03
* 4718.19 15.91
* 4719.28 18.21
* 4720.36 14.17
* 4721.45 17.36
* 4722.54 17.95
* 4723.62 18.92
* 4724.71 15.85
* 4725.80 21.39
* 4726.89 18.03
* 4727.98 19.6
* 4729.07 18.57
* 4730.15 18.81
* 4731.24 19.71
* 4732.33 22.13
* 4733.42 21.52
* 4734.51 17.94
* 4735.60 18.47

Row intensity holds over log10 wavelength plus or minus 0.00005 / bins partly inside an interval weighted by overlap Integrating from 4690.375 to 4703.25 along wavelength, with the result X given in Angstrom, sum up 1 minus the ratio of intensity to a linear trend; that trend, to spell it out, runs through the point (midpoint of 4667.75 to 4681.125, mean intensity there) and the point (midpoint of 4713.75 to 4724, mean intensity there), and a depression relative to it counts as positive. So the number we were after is -2.8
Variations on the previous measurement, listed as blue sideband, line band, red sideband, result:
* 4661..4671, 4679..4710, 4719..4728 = 1.4 Angstrom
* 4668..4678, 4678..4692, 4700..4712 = 0.5 Angstrom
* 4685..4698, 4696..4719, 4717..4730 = -0.9 Angstrom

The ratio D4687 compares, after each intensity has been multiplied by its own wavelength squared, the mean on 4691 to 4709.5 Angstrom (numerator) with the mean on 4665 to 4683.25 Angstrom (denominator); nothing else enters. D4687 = 1.3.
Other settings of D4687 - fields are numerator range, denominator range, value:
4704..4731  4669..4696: 1.21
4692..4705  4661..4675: 1.20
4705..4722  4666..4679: 1.17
